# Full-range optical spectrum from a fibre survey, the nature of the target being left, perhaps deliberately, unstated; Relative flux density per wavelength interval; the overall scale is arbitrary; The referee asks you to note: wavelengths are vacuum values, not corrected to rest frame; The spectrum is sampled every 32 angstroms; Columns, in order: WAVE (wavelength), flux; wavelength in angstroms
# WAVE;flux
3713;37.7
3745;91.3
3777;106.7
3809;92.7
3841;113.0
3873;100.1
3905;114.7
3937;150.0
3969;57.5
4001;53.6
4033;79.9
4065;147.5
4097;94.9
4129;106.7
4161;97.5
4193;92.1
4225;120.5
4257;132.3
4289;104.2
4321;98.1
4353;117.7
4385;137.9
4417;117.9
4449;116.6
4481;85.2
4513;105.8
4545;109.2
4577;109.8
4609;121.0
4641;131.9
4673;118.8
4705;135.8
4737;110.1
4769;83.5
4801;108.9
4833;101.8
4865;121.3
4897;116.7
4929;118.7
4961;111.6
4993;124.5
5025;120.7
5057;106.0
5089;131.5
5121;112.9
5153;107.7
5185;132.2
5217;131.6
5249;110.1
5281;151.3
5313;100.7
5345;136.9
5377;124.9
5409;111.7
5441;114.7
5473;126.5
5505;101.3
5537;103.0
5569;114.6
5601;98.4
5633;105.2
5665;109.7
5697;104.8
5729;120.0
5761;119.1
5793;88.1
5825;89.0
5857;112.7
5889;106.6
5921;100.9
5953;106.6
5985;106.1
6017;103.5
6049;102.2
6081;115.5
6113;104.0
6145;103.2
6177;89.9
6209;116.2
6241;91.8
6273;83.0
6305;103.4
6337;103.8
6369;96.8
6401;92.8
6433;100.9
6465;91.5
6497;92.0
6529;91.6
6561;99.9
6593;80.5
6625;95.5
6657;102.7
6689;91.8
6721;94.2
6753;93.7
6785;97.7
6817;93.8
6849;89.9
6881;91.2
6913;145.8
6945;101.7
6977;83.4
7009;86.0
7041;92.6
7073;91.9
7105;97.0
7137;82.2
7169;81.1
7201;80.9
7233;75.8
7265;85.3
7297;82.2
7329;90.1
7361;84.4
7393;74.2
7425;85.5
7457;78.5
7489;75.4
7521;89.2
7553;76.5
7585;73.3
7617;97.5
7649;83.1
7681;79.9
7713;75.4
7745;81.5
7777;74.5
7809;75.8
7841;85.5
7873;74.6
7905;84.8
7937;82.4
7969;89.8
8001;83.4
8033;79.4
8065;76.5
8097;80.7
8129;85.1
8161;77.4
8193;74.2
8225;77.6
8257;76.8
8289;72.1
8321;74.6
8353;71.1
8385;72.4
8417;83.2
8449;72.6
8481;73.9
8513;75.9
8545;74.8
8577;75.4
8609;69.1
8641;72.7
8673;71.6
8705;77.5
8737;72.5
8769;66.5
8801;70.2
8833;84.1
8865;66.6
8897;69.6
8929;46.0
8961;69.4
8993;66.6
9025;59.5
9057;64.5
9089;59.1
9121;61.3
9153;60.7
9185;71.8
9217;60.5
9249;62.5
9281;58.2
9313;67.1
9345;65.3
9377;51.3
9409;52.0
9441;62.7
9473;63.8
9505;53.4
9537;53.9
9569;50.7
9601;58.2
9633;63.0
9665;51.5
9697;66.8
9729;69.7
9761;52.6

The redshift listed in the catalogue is 0.054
